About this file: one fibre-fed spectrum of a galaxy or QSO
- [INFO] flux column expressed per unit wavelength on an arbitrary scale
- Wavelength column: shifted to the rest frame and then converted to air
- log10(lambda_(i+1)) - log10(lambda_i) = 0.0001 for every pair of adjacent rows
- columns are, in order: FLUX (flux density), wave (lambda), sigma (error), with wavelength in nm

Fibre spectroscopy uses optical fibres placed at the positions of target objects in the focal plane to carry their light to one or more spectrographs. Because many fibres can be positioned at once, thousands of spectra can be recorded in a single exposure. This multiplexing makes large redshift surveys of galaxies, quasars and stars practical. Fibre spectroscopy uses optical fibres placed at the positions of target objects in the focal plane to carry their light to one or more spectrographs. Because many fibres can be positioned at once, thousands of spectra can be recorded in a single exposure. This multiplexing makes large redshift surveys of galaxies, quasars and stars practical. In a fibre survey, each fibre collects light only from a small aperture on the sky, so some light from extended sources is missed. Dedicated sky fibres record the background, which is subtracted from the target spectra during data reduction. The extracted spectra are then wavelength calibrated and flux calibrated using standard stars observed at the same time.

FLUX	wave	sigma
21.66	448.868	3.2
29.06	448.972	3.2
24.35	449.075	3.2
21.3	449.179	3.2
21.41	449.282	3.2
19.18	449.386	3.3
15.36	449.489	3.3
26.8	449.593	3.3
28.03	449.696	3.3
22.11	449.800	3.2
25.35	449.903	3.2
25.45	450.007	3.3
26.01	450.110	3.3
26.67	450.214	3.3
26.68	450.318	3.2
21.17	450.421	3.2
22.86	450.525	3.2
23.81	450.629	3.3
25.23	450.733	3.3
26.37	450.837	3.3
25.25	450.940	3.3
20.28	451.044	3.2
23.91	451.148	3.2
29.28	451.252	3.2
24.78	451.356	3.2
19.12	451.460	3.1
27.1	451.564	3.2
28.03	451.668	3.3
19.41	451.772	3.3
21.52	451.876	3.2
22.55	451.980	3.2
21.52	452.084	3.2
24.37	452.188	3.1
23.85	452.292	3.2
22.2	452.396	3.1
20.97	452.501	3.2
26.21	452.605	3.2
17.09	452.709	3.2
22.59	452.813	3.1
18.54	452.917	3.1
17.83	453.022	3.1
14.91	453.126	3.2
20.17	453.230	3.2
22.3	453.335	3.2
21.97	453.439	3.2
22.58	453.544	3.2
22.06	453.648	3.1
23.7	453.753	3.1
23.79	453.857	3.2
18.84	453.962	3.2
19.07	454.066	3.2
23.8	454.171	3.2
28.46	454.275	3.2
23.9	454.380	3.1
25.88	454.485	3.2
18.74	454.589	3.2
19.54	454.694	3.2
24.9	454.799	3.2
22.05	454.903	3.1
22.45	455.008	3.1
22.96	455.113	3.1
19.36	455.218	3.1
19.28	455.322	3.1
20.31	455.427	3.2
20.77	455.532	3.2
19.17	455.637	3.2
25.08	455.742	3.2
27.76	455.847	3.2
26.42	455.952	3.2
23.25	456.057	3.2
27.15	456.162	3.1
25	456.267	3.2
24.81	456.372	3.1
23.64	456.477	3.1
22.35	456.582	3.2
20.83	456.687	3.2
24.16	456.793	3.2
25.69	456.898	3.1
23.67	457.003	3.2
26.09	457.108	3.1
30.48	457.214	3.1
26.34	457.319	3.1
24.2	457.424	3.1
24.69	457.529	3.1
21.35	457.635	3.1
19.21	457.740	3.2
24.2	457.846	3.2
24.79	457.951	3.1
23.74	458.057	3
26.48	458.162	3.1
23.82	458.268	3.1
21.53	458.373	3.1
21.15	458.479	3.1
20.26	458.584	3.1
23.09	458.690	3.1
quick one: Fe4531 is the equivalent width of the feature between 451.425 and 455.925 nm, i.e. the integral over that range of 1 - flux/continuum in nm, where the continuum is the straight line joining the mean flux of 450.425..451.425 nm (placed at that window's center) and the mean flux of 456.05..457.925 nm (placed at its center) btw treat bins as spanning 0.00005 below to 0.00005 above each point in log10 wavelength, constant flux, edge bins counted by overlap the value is 0.42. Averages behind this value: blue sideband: 24.4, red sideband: 24.3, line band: 22.1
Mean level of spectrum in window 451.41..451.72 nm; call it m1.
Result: 24.8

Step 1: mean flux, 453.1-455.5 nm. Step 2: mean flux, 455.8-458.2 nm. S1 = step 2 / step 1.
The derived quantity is 1.13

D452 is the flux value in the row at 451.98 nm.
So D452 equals 22.55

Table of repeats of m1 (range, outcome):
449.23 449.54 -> 18.7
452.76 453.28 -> 18.8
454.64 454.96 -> 22.1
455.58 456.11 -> 24.3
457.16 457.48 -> 27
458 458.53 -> 23.3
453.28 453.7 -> 22.2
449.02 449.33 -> 22.5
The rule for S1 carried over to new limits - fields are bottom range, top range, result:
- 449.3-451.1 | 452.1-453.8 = 0.89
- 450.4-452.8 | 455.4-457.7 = 1.04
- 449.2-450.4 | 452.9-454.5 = 0.91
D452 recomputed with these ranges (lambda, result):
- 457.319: 26.34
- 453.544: 22.58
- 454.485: 25.88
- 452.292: 23.85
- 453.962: 18.84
